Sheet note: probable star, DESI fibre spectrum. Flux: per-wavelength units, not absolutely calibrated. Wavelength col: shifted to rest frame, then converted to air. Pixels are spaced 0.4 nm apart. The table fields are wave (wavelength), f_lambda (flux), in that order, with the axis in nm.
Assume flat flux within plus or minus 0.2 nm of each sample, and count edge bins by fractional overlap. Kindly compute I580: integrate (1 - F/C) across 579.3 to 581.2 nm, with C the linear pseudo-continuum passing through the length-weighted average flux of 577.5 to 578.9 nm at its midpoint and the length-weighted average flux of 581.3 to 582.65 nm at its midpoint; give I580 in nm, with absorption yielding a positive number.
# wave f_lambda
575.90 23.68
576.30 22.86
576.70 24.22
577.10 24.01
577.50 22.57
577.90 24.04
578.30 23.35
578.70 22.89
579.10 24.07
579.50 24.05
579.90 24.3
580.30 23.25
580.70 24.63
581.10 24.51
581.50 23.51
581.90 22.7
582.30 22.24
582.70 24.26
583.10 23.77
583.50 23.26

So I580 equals -0.08 nm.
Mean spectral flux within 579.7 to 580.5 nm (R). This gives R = 23.8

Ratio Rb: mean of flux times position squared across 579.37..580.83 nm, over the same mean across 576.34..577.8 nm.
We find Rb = 1.0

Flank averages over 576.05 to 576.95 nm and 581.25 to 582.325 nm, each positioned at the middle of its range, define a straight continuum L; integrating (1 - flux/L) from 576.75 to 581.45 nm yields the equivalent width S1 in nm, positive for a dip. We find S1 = -0.10 nm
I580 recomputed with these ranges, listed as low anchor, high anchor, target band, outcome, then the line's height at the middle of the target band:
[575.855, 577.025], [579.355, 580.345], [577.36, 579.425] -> 0.03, 23.8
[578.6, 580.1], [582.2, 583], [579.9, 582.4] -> 0.01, 23.6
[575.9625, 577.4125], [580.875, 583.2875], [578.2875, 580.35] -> -0.01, 23.6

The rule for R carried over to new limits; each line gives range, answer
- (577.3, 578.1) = 23.3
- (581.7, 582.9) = 23.1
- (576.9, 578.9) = 23.4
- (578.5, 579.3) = 23.5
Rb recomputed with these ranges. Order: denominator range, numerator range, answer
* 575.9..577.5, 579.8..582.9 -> 1.02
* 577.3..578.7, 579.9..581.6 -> 1.04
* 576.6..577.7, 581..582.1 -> 1.01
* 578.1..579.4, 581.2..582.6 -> 0.99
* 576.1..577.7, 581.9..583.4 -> 1.02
